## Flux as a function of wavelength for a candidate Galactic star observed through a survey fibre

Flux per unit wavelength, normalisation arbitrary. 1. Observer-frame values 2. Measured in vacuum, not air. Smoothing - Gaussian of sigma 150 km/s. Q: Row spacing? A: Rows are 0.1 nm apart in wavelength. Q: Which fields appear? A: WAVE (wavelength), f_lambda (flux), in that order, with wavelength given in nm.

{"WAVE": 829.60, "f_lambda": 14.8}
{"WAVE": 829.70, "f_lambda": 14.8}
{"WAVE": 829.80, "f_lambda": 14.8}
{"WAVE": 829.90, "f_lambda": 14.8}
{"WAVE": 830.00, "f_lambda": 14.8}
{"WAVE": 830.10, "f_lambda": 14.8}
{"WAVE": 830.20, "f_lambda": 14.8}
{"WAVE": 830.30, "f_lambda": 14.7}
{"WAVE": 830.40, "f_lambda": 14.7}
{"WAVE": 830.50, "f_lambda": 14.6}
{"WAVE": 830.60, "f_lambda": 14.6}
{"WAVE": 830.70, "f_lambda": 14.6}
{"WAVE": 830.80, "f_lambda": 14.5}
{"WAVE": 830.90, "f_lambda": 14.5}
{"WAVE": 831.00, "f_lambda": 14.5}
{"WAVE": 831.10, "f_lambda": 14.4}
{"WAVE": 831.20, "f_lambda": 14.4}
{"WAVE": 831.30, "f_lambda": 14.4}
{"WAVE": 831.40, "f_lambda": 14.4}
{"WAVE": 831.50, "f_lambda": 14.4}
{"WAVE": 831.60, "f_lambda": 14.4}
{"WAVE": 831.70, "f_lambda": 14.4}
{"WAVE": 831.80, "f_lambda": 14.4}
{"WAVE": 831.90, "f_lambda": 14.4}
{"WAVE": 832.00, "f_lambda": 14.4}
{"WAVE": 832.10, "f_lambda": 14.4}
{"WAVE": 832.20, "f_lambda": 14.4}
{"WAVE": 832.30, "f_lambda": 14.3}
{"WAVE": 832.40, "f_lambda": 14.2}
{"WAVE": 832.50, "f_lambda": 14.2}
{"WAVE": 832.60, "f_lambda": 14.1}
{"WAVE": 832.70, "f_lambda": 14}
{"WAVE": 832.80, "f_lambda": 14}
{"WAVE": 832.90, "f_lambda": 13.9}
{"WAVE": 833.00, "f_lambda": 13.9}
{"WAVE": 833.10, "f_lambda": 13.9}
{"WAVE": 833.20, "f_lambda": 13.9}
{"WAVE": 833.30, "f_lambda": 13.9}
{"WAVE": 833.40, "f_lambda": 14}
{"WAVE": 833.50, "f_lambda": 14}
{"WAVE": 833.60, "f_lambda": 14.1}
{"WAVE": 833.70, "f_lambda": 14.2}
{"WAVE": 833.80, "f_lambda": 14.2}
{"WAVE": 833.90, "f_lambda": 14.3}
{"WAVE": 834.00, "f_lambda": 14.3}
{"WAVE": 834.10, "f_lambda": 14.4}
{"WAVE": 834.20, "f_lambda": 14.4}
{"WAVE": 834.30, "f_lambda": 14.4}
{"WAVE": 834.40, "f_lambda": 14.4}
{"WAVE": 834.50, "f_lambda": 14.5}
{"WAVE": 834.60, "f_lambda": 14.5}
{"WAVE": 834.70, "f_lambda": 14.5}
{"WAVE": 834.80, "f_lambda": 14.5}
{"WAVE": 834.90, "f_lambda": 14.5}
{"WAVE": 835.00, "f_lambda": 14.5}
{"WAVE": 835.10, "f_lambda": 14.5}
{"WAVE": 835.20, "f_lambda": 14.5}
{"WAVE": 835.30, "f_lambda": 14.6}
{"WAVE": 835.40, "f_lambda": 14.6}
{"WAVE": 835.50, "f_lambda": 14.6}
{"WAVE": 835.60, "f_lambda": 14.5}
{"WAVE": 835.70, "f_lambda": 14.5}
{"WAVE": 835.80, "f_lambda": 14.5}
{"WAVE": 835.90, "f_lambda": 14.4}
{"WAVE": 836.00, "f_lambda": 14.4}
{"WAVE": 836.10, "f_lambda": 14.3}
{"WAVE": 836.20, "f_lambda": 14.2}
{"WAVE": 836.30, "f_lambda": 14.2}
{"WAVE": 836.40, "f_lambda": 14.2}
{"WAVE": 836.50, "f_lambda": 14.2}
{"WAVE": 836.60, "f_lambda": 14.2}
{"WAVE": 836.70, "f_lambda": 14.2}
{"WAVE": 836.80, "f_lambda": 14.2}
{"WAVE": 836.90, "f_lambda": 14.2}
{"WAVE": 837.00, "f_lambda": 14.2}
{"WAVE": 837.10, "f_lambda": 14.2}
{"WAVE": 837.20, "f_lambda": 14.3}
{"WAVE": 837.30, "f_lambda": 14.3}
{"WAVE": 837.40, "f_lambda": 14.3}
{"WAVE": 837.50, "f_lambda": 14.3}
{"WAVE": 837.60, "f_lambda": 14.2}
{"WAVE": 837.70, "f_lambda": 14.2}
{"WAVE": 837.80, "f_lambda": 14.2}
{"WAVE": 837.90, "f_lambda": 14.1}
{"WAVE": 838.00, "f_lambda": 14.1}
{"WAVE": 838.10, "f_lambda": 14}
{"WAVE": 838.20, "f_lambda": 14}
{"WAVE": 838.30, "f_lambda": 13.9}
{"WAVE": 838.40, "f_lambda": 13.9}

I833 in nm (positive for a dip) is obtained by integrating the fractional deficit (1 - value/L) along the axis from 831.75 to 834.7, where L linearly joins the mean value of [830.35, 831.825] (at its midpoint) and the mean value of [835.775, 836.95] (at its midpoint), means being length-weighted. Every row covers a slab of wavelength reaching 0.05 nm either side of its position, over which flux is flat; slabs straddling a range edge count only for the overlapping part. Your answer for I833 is 0.037 nm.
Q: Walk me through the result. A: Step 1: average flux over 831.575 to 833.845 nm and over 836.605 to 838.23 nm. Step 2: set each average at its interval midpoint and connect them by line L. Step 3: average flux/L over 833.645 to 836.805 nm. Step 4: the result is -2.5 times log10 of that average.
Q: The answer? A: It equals -0.02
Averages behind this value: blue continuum 14.2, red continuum 14.2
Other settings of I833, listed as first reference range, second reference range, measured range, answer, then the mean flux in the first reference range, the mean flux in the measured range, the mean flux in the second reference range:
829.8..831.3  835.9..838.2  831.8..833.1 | 0.029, 14.6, 14.2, 14.2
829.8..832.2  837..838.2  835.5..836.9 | -0.005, 14.5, 14.3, 14.2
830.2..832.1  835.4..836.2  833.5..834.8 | 0.011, 14.5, 14.3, 14.4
